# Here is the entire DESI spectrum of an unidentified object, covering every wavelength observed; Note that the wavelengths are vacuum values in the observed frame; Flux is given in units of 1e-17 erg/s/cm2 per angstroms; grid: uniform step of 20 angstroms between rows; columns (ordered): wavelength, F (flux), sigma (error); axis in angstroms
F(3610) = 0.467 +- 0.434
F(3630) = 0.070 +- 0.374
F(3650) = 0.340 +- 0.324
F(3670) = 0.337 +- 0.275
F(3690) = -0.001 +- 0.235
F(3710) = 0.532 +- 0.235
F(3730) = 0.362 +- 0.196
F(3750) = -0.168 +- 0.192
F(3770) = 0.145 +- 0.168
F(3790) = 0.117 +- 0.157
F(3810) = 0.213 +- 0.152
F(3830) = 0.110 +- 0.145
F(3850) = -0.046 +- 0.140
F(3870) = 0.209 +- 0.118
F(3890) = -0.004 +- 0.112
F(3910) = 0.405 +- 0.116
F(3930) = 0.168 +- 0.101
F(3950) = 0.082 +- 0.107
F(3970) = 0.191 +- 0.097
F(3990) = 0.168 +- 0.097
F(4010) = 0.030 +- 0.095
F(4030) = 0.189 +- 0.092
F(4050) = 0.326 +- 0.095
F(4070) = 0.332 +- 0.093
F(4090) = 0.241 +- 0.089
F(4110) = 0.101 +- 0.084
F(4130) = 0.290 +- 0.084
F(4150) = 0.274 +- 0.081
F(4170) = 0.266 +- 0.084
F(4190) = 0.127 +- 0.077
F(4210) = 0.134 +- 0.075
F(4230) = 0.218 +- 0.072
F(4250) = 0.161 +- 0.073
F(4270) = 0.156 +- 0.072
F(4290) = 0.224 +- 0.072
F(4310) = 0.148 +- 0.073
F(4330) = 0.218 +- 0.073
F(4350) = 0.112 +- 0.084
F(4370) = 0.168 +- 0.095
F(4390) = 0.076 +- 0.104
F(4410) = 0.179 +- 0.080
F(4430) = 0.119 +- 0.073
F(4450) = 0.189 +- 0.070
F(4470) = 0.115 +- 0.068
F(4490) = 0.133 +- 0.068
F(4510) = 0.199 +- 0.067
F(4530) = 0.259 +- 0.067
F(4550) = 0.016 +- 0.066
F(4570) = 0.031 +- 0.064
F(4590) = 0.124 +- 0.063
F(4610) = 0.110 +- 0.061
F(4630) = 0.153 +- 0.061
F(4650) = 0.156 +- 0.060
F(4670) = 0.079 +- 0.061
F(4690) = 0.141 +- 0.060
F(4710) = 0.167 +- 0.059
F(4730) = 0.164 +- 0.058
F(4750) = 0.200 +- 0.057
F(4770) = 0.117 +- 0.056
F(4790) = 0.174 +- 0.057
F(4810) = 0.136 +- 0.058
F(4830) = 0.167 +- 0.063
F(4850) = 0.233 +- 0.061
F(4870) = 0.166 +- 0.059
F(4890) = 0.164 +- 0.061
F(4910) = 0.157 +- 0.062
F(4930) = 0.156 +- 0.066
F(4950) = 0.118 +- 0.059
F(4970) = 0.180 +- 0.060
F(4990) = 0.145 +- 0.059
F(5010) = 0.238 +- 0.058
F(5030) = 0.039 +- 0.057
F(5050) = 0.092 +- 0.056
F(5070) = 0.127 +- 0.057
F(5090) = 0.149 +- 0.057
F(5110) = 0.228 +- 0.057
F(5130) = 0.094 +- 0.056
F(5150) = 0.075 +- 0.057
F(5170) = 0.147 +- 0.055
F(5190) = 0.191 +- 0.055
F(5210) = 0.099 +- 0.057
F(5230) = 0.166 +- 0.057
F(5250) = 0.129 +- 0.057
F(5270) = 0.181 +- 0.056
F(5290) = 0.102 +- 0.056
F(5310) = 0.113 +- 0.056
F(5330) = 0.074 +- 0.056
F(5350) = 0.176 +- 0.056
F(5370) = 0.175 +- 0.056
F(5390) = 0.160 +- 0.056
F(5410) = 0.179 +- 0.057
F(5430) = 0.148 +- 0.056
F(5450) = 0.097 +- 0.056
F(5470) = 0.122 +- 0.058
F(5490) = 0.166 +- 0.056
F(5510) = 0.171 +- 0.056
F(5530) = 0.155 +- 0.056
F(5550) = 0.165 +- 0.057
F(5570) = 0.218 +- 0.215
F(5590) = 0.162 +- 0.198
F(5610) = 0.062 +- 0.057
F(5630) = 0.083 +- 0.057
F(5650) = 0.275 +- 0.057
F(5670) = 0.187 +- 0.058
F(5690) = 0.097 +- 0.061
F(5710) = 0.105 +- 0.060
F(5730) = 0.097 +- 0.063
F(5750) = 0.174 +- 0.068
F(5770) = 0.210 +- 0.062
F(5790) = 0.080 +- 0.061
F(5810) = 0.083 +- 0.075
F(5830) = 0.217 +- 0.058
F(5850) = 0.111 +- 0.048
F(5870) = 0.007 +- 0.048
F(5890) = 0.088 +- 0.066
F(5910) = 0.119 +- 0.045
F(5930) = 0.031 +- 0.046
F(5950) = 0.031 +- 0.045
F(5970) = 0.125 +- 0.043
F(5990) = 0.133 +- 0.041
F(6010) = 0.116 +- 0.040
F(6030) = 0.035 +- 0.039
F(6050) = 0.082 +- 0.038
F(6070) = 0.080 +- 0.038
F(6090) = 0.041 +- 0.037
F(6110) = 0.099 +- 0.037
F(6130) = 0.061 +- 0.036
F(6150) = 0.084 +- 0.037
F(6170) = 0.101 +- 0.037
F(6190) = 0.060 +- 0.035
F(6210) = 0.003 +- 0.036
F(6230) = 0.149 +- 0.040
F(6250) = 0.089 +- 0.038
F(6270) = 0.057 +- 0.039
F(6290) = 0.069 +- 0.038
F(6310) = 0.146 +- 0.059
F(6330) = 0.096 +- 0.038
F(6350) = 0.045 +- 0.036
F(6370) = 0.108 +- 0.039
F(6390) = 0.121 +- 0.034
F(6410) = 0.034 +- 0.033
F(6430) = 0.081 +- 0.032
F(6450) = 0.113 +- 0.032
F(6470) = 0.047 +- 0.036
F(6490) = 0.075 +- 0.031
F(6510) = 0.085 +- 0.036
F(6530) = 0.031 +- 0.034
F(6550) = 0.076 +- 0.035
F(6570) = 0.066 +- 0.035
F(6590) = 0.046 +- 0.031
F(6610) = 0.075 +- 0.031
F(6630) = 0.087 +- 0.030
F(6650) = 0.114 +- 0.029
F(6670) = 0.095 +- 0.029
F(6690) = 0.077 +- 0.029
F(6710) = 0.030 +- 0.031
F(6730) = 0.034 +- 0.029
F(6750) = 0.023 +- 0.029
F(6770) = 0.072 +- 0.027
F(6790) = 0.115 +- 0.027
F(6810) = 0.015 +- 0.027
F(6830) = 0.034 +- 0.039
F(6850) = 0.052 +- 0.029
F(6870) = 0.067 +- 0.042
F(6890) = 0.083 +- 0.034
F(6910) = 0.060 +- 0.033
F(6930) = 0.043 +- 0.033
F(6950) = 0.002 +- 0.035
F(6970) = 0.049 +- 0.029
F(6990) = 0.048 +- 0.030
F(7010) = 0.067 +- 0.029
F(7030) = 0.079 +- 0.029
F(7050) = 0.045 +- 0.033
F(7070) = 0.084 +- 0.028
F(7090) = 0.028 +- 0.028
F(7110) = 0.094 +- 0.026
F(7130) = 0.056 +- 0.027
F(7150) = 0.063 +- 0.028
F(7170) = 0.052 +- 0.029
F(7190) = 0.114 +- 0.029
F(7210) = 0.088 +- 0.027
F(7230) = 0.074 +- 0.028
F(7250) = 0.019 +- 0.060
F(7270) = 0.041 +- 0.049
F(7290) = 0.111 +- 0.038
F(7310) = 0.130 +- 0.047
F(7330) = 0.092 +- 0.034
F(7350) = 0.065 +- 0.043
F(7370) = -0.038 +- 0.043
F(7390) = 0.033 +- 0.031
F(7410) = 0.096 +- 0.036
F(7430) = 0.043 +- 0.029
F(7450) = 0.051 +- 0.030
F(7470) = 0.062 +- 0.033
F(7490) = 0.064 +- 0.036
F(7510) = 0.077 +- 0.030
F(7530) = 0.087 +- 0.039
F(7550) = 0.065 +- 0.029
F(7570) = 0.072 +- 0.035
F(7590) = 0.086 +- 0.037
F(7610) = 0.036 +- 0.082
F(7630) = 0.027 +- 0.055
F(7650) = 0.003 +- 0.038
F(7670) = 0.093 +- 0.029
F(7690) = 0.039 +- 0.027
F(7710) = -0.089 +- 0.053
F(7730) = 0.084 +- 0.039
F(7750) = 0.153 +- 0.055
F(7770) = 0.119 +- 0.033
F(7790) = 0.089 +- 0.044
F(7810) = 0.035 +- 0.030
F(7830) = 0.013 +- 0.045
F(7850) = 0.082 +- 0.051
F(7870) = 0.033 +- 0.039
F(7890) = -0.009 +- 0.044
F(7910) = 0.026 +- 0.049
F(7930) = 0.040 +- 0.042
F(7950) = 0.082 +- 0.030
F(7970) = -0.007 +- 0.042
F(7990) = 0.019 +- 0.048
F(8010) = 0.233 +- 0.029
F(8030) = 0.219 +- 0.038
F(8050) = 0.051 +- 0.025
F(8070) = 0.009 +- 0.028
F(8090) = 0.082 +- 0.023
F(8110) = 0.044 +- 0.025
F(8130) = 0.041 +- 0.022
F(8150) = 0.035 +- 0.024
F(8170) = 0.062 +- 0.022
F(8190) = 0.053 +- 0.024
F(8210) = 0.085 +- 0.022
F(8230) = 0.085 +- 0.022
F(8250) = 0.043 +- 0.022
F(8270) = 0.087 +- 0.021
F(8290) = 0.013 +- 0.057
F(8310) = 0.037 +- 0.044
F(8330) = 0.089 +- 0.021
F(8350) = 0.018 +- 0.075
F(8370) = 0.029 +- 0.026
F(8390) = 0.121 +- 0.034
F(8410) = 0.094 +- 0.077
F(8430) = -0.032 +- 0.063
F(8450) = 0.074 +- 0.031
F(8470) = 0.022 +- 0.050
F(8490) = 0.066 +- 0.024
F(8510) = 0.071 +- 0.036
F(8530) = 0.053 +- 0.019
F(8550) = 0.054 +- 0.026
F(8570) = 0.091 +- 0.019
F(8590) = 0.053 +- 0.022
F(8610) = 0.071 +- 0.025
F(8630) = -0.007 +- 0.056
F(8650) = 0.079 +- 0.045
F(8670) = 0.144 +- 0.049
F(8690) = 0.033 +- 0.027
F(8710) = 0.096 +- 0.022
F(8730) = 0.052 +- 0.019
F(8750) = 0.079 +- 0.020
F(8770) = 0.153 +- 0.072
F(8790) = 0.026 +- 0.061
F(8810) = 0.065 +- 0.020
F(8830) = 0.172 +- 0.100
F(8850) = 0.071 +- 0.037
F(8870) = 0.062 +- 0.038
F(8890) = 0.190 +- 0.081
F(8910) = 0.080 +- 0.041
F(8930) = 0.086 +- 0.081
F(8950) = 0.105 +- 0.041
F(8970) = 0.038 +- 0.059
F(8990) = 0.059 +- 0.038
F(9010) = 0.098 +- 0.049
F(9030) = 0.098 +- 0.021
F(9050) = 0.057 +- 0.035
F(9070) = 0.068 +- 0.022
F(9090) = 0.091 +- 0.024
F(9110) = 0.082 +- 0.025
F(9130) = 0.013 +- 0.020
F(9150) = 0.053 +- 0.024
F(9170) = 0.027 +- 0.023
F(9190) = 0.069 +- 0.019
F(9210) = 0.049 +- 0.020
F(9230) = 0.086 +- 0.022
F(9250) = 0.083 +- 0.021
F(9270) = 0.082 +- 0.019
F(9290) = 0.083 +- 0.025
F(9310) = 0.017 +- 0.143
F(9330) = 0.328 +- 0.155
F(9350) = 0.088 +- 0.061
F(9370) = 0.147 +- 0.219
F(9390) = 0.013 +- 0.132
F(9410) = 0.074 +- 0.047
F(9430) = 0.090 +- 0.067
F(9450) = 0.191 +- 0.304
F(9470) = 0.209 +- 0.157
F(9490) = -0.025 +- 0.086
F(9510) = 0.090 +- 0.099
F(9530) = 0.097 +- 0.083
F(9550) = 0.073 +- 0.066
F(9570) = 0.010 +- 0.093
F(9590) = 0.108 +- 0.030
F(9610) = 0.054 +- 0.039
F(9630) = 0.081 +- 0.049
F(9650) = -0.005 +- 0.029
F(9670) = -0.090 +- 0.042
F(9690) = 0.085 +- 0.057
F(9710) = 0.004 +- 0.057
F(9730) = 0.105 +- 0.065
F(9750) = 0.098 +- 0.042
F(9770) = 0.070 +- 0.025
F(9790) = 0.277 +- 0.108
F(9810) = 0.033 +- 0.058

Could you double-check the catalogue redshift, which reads 1.151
